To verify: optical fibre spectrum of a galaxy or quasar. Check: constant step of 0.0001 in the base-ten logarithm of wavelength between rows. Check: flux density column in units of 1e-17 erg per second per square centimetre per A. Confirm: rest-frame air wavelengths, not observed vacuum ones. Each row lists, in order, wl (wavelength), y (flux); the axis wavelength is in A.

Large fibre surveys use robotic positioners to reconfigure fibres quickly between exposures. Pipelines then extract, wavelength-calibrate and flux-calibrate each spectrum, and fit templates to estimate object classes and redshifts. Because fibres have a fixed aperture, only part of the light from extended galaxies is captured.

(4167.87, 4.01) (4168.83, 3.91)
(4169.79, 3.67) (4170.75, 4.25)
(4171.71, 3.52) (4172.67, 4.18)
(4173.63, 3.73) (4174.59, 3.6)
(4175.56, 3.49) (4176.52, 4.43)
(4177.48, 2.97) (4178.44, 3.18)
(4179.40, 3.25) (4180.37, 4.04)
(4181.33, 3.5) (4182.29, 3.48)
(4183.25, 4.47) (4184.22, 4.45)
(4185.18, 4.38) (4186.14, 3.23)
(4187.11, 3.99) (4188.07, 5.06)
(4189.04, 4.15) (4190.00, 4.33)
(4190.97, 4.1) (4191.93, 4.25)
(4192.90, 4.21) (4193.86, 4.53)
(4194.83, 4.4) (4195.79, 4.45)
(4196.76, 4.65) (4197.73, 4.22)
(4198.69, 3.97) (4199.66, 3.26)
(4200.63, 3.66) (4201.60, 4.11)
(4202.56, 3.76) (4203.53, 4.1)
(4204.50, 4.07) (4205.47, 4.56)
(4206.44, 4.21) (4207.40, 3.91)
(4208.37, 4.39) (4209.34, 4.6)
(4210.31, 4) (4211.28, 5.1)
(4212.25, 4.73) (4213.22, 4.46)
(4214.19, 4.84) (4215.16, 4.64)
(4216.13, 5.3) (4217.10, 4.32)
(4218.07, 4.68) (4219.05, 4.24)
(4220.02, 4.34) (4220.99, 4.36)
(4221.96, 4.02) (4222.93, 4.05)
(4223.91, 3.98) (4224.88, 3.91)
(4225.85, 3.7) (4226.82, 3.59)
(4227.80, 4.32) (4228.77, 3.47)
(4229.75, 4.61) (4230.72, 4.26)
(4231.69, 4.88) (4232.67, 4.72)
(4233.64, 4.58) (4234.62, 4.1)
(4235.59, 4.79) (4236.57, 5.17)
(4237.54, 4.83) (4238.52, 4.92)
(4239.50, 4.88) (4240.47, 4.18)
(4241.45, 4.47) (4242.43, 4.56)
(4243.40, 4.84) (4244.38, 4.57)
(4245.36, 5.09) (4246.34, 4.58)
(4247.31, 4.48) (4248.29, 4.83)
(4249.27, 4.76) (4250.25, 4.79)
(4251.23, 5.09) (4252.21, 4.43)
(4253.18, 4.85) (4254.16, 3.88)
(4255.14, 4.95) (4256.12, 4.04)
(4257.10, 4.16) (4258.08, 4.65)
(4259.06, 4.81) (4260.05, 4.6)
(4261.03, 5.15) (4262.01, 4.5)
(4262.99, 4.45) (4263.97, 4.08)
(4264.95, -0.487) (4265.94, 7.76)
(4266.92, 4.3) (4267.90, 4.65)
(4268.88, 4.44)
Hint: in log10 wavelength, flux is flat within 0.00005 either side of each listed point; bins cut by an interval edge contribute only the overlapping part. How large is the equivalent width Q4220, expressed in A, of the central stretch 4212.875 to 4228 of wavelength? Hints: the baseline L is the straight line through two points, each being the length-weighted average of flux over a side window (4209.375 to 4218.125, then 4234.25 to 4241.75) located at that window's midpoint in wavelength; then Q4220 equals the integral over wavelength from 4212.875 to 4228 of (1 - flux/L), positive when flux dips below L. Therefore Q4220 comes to 1.2 A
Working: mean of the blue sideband 4.67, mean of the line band 4.29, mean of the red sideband 4.68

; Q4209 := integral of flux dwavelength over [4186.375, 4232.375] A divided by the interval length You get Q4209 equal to 4.27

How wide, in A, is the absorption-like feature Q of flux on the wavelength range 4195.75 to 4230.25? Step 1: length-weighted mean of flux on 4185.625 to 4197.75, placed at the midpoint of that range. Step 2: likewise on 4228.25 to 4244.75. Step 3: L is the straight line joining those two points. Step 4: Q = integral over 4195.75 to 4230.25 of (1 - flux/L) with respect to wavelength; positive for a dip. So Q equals 1.4 A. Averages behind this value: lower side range 4.28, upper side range 4.58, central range 4.23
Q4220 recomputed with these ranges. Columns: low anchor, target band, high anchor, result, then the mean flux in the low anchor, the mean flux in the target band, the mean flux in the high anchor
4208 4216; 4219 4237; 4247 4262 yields 1.4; 4.63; 4.27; 4.63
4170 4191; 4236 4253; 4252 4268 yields -1.7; 3.89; 4.74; 4.39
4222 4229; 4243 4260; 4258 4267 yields -1.7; 3.88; 4.63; 4.37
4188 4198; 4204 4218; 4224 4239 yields -0.4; 4.37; 4.52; 4.38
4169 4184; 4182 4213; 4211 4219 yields 0.3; 3.73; 4.22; 4.72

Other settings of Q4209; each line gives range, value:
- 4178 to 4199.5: 4.09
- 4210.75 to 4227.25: 4.37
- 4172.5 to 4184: 3.7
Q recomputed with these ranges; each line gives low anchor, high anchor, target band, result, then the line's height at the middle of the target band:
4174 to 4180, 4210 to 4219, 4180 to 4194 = -1.2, 3.81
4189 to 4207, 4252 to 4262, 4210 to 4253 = -1.3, 4.38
